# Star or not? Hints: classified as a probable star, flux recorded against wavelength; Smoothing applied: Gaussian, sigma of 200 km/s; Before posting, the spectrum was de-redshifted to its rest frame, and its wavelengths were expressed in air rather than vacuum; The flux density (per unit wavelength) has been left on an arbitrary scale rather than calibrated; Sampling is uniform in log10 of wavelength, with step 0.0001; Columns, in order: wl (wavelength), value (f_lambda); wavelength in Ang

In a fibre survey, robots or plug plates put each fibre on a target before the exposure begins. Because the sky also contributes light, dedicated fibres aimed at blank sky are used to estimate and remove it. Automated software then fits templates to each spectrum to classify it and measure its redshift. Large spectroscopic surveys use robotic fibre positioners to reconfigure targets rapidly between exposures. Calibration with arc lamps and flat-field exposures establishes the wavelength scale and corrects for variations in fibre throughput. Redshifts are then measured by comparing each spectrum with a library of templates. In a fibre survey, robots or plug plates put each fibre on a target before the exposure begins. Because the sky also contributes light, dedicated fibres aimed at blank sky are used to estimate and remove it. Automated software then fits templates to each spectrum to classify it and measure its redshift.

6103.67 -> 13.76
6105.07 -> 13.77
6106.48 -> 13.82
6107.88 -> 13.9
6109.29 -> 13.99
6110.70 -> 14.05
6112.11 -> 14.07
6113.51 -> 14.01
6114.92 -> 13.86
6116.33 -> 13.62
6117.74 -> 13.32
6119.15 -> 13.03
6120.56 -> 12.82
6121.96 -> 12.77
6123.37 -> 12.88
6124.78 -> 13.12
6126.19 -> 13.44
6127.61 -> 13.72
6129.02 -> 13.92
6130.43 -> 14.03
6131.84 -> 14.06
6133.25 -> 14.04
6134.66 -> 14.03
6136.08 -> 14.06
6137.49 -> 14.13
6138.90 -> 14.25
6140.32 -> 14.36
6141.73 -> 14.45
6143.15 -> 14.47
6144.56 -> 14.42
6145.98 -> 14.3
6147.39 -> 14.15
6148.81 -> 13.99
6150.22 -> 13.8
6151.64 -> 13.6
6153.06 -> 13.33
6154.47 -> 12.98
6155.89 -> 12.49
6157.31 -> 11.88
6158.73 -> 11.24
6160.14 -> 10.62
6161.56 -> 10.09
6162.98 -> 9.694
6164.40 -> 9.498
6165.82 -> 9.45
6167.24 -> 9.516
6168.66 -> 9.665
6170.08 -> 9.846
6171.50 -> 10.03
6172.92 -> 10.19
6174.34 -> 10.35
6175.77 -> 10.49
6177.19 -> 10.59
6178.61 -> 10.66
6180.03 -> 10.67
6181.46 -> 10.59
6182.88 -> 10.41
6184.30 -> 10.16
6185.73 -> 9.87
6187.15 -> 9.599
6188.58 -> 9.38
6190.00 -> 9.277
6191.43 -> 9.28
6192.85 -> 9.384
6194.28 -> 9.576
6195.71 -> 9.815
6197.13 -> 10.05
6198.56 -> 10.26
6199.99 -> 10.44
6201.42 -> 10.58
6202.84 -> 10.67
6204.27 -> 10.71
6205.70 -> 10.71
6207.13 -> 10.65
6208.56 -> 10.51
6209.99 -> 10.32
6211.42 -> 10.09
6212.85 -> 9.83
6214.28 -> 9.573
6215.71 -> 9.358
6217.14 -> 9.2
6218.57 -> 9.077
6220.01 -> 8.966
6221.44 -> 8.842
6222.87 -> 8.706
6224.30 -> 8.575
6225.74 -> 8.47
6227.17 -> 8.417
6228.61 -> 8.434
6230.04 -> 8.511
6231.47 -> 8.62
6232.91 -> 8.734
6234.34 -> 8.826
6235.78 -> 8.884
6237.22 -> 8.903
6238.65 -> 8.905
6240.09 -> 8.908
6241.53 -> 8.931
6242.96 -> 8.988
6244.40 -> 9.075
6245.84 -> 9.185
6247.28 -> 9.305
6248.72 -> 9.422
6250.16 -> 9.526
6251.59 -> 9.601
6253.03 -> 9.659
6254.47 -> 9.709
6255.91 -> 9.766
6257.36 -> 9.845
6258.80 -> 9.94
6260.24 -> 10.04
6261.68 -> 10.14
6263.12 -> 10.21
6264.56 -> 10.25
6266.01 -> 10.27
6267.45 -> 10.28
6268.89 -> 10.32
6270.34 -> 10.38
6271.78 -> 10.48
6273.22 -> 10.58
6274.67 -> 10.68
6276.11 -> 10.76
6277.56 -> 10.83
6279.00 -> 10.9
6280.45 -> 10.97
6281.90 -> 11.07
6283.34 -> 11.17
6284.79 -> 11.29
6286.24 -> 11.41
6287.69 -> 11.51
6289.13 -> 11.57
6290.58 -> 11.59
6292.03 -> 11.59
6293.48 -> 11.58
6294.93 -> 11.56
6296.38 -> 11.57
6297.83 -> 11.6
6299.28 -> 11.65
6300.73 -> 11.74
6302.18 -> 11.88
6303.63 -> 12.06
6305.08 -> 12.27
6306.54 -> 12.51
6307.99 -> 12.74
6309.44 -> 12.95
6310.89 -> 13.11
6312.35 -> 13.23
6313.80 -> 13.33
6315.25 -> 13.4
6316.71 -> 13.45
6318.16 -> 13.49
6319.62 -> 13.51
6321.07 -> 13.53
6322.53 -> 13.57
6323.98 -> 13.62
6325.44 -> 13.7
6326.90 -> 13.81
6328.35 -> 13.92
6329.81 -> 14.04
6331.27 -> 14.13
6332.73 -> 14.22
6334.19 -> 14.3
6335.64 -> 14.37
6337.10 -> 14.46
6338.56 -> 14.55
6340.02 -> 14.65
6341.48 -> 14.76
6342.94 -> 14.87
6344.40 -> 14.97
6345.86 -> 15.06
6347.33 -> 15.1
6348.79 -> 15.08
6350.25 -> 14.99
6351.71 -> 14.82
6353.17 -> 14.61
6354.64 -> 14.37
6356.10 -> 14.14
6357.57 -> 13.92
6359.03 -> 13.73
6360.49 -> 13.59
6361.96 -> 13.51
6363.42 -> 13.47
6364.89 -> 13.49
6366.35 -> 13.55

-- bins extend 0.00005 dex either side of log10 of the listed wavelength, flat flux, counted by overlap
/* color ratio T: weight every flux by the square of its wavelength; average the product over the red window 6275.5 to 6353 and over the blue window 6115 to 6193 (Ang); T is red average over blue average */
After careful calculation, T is 1.14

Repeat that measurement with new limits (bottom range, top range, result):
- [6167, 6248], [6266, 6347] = 1.35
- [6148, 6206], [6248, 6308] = 1.06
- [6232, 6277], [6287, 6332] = 1.34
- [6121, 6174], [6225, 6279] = 0.79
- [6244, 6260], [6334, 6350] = 1.59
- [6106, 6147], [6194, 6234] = 0.71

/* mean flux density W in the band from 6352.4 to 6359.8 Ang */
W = 14.2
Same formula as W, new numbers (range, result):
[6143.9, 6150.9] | 14.1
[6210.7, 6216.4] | 9.72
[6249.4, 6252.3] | 9.59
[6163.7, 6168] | 9.49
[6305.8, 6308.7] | 12.6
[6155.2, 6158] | 12.2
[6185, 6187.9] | 9.71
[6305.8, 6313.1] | 12.9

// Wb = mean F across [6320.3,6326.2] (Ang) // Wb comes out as 13.6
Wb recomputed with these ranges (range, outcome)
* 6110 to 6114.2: 14.1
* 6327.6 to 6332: 14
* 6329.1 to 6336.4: 14.2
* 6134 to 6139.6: 14.1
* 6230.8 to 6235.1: 8.72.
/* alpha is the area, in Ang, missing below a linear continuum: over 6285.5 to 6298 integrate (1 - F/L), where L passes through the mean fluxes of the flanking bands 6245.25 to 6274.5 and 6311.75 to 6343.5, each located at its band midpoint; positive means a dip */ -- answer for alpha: 0.3 Ang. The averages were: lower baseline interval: 9.96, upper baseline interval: 14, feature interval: 11.5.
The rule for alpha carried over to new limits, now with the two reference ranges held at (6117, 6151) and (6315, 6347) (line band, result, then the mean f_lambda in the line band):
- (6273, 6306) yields 6.2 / 11.4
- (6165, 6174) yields 2.6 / 9.81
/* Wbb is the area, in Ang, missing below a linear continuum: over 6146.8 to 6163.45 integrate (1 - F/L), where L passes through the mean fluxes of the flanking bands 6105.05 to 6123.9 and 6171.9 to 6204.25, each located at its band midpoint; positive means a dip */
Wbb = -0.95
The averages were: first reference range 13.6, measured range 12.3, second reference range 10.1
